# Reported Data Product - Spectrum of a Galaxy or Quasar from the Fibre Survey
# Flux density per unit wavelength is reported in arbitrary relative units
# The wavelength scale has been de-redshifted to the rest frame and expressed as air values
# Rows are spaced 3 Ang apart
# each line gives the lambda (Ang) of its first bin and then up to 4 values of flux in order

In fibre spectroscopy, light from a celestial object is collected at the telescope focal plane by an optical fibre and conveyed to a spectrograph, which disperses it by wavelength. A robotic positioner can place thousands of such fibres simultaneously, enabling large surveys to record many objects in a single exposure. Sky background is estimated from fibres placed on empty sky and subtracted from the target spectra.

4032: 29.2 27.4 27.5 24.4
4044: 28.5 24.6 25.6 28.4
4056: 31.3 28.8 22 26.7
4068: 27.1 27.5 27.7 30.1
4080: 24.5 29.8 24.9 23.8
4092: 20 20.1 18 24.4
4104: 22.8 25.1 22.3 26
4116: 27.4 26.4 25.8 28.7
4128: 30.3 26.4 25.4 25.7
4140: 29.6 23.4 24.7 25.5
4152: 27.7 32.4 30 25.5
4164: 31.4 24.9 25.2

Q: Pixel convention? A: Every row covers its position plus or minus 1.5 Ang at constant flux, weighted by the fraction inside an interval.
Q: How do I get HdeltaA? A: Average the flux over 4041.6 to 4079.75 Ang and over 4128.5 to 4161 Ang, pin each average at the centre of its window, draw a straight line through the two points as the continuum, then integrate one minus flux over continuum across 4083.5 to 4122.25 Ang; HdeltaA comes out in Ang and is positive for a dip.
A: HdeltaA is 4.9 Ang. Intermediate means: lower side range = 27.2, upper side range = 27.1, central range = 23.7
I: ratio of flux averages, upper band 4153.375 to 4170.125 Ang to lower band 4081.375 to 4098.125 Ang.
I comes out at 1.23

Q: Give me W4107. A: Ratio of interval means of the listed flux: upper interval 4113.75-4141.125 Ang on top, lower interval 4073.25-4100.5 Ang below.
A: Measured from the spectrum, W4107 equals 1.1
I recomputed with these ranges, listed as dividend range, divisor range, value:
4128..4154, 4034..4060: 0.97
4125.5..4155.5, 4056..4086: 0.99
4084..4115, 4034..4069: 0.85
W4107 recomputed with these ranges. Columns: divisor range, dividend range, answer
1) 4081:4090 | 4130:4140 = 1.01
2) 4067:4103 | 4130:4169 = 1.09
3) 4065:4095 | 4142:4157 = 1.04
